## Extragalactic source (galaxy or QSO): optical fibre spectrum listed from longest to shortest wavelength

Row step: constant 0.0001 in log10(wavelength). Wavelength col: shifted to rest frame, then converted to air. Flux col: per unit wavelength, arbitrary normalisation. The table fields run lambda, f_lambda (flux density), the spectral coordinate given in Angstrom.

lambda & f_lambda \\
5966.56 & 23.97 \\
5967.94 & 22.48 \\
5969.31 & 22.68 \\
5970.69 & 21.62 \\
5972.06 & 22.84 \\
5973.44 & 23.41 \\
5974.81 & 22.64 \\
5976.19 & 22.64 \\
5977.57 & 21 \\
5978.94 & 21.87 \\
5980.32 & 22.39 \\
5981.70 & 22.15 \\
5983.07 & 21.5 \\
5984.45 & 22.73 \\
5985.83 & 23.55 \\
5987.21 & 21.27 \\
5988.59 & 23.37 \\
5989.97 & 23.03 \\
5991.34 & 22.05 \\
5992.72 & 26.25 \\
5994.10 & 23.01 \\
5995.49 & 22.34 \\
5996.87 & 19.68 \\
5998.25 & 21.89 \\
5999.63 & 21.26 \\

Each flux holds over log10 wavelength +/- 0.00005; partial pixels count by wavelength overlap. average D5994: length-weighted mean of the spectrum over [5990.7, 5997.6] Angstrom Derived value 22.6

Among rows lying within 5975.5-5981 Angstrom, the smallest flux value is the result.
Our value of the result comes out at 21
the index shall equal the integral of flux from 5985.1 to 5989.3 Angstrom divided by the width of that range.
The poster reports 22.7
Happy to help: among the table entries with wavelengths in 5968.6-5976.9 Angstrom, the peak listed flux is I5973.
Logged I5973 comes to 23.41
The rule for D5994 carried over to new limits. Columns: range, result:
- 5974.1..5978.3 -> 22.1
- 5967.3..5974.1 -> 22.6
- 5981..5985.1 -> 22.1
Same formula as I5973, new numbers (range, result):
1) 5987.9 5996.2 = 26.25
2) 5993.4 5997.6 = 23.01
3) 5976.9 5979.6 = 21.87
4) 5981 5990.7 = 23.55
